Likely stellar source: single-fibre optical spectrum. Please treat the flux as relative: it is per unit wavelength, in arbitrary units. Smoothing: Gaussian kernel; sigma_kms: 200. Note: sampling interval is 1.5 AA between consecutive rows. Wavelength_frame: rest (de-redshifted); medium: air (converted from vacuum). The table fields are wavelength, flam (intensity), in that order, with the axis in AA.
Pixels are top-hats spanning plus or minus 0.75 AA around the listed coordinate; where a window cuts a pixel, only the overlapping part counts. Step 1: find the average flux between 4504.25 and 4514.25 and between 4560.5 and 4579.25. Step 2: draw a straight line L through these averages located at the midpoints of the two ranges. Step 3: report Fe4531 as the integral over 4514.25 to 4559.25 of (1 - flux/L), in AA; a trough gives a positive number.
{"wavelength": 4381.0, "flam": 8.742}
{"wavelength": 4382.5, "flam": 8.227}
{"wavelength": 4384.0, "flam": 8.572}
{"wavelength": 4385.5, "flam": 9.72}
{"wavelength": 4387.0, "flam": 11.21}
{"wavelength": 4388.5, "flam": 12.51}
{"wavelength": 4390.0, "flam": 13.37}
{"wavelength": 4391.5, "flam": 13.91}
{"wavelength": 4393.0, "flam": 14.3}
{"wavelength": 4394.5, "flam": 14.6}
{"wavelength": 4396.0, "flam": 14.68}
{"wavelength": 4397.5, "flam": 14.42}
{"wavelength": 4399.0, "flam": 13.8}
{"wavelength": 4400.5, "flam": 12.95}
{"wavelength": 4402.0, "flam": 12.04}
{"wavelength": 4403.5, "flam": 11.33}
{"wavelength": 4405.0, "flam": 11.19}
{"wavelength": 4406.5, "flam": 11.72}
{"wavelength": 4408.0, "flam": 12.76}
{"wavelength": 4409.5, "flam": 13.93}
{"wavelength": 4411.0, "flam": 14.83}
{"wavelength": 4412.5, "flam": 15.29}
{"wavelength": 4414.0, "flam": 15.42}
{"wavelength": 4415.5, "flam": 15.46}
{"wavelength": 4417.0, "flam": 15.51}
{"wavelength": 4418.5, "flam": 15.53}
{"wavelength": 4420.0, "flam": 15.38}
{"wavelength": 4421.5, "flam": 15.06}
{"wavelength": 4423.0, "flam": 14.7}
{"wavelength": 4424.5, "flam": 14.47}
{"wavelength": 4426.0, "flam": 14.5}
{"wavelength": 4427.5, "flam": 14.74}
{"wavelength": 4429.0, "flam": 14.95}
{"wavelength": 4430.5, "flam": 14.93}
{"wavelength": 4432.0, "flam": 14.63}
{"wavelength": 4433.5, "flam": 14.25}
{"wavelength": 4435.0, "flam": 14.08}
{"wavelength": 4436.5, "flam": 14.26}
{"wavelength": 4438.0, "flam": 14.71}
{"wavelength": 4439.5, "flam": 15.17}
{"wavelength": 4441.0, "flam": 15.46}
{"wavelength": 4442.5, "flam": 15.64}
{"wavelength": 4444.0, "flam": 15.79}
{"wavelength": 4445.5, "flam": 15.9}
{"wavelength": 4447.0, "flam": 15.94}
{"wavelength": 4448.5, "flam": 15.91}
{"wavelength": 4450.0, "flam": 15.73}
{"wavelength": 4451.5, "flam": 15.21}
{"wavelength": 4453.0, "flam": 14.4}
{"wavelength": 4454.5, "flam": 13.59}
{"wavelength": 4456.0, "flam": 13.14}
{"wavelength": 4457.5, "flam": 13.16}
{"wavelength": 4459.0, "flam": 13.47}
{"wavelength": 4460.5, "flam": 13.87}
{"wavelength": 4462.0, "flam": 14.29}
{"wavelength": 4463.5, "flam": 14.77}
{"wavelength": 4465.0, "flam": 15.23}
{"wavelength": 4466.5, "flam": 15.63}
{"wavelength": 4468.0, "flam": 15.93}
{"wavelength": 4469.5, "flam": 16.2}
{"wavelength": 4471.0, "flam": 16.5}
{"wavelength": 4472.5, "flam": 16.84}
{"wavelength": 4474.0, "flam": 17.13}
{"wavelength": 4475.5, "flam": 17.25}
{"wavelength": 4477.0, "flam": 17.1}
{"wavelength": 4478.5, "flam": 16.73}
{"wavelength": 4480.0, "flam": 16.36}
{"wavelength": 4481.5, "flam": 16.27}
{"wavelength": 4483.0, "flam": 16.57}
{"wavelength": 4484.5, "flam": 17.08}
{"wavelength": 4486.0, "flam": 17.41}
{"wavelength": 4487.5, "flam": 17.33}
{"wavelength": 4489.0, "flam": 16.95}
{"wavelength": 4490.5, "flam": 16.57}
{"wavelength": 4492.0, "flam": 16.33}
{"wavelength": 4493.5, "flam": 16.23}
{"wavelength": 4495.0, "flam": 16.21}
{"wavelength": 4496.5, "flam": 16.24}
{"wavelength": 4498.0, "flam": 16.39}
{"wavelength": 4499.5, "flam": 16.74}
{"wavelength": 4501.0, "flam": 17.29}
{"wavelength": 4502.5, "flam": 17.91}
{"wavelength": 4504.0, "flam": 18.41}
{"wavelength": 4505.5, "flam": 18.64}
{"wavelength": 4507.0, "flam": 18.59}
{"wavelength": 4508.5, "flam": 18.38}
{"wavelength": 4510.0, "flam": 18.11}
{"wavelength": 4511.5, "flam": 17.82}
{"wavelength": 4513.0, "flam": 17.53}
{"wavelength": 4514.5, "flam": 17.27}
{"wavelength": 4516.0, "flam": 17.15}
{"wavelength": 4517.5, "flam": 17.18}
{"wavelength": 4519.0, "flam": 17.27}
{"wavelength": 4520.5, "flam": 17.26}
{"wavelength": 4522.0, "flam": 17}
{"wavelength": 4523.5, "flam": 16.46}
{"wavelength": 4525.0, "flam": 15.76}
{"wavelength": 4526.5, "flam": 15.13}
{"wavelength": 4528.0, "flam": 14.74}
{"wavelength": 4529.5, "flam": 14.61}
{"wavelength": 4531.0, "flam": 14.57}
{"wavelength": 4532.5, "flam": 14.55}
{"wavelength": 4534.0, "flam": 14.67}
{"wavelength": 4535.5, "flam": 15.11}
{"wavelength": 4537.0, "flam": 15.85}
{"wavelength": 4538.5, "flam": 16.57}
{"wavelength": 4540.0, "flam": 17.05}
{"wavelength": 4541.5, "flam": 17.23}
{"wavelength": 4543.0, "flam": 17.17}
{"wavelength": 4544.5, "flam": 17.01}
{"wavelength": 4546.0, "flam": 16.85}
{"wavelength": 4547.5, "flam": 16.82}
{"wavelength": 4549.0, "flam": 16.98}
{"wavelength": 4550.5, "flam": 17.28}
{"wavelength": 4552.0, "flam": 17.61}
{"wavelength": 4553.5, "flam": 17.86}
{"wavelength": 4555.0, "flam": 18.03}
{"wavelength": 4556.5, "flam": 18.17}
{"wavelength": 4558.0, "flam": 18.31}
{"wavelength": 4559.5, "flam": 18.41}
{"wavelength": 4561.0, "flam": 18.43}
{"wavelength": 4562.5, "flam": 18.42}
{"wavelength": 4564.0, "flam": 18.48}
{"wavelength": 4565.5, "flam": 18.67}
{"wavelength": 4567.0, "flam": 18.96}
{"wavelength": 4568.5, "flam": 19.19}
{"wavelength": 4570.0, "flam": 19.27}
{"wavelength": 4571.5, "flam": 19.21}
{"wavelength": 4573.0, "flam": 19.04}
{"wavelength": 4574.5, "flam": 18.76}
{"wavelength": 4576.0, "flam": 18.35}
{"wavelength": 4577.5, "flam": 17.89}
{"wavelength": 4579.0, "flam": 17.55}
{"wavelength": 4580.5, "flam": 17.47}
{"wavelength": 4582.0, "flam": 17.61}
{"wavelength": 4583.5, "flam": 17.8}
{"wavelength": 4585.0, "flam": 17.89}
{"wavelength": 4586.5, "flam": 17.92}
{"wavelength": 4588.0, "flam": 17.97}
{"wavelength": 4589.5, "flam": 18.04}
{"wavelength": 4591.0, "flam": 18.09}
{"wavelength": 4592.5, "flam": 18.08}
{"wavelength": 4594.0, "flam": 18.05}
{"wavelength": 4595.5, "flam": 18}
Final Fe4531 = 4.4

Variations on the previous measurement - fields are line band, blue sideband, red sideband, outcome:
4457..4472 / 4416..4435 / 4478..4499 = 0.9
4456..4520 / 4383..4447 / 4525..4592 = -3.5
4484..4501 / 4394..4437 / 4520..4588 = -0.8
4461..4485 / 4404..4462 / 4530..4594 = -1.1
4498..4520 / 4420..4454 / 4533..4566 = -1.6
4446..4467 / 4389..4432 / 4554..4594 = 1.0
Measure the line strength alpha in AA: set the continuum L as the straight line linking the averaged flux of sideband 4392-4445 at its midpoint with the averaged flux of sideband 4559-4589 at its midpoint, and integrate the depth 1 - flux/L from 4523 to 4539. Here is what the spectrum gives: 1.9 AA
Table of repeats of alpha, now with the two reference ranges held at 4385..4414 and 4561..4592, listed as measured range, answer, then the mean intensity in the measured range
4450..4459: 0.5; 14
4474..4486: -1.0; 16.8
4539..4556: 0.2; 17.3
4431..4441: -0.3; 14.6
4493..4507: -1.0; 17.2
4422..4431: -0.5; 14.7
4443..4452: -0.7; 15.8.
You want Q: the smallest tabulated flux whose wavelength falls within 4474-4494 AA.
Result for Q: 16.23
